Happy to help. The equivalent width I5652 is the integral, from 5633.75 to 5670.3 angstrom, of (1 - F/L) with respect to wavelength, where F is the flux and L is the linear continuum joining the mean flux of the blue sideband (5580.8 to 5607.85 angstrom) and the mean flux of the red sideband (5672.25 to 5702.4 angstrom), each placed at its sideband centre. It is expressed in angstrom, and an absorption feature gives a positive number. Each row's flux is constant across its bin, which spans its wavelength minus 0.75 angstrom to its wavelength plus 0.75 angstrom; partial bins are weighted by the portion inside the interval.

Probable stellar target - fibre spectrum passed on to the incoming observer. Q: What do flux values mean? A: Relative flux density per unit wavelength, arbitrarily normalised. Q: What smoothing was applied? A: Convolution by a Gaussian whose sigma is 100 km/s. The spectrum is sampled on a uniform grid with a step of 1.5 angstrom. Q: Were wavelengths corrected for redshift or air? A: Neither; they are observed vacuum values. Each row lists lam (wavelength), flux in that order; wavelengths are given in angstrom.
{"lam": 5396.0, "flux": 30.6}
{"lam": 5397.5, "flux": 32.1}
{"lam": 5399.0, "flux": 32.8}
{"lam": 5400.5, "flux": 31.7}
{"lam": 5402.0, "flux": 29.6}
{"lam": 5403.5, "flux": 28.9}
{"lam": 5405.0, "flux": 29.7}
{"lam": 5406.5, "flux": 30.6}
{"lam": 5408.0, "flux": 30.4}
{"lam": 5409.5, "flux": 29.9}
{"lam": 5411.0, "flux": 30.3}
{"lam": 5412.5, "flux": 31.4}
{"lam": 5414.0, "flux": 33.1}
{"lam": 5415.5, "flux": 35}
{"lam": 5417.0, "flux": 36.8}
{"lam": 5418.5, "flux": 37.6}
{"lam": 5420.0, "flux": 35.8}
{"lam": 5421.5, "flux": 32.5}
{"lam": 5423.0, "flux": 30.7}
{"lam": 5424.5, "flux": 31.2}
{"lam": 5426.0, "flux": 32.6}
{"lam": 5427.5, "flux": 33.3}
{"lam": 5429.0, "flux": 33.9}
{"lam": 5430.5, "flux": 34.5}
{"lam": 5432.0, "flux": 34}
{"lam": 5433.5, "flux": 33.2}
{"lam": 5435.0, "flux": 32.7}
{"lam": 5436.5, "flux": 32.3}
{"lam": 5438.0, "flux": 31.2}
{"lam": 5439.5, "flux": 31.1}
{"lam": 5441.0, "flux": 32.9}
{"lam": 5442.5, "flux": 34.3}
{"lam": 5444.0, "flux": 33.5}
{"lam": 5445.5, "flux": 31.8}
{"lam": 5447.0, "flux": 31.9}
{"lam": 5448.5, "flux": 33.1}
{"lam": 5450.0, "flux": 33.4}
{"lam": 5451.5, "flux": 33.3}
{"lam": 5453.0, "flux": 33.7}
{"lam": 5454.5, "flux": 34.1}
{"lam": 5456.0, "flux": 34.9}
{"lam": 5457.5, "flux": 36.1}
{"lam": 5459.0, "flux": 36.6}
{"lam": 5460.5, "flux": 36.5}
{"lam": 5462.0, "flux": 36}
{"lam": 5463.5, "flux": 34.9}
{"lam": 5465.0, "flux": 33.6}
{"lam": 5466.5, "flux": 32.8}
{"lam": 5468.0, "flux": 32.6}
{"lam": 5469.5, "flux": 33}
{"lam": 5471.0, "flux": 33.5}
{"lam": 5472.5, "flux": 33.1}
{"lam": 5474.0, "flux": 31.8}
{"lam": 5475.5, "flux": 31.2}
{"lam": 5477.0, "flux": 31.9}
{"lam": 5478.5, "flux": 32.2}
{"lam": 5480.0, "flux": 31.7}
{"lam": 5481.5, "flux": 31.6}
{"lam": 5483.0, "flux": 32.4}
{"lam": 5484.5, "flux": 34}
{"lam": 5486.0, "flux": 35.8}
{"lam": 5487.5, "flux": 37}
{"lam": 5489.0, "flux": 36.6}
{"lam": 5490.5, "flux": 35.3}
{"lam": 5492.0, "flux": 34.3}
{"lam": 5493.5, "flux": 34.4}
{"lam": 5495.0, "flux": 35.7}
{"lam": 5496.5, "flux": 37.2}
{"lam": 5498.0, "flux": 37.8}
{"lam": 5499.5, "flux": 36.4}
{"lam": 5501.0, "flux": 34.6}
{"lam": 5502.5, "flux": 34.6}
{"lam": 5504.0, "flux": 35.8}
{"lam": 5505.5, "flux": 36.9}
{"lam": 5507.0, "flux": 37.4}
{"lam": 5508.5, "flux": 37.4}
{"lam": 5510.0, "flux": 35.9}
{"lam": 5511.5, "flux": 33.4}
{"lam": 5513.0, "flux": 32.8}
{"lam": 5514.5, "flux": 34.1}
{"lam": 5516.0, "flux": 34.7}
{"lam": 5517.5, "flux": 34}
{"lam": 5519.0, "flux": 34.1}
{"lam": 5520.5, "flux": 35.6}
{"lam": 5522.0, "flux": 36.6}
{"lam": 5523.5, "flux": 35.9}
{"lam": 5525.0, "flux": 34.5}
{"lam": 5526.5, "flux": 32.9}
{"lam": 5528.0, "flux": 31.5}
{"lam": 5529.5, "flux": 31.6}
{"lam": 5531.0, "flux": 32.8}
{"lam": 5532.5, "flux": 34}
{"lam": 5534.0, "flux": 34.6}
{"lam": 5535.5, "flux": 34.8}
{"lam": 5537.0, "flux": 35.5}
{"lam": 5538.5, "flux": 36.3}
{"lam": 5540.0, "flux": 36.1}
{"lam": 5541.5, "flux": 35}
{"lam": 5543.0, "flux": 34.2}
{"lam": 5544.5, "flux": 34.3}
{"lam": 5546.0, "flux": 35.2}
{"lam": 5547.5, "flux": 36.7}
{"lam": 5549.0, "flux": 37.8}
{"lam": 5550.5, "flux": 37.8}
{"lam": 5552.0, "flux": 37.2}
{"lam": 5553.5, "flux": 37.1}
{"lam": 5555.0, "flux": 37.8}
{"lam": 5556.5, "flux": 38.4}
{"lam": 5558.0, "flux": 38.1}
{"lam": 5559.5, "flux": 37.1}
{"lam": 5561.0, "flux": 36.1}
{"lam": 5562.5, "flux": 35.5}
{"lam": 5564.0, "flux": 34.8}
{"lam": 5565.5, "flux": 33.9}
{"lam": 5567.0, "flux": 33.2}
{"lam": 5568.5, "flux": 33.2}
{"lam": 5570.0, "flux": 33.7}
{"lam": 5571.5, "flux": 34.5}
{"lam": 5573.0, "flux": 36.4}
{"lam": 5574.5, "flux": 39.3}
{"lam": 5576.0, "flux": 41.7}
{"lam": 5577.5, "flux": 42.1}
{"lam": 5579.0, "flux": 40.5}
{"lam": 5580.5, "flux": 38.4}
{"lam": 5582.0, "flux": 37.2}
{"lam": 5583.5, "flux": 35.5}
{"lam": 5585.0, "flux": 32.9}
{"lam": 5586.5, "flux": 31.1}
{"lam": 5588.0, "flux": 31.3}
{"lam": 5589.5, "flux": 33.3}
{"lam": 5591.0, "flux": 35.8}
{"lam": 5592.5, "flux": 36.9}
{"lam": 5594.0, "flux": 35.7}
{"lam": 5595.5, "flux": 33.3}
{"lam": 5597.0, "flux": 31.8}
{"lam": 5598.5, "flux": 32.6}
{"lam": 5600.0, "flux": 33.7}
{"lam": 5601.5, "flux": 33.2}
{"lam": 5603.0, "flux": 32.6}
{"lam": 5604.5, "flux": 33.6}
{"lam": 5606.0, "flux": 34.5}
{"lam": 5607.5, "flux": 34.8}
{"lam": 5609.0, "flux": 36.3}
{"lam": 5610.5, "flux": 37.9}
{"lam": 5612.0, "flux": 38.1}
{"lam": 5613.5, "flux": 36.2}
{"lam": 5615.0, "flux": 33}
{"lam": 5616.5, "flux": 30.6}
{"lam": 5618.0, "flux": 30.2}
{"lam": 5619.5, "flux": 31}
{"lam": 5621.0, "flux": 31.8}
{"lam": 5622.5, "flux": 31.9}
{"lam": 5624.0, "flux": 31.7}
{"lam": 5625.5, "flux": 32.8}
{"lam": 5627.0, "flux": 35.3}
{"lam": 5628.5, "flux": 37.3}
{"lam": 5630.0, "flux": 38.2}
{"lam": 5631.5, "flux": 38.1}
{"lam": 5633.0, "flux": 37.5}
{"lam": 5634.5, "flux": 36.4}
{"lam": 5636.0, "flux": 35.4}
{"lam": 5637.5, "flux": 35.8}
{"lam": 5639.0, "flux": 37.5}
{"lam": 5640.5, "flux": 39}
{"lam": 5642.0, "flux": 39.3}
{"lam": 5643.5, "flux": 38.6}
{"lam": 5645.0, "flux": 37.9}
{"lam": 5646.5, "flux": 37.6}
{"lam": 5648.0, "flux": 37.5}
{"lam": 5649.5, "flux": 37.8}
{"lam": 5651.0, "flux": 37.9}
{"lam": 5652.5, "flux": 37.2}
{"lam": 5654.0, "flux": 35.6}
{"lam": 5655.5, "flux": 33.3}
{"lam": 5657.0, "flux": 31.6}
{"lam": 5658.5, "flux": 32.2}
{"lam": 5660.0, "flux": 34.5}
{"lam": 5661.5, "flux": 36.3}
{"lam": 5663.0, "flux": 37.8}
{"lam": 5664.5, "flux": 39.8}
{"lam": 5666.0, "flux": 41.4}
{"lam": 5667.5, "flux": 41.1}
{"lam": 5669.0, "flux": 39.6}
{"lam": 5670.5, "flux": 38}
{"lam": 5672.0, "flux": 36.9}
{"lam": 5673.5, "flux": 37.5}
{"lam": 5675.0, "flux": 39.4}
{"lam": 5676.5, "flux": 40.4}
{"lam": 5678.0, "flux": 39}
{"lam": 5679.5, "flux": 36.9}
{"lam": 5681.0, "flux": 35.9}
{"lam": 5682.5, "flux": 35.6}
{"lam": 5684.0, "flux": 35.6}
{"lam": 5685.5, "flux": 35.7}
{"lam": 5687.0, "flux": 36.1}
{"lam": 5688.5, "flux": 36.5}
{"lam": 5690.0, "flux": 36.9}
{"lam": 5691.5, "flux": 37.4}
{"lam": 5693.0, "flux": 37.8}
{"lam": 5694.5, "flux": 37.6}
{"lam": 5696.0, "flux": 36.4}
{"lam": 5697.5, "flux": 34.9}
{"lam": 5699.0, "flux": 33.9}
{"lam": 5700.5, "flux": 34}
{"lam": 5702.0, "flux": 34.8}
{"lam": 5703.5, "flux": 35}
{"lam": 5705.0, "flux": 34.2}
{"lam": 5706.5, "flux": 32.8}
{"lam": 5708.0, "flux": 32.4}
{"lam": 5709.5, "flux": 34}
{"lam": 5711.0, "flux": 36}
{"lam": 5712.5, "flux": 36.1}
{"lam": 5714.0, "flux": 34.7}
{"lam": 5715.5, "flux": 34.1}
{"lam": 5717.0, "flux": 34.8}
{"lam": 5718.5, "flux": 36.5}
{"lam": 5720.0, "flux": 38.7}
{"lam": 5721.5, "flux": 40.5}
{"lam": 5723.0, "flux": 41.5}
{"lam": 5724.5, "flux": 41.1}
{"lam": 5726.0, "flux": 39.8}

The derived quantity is -1.6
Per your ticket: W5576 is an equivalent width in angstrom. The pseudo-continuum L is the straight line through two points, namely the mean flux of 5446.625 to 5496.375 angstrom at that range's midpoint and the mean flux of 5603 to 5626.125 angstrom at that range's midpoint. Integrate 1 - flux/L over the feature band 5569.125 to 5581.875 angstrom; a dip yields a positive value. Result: -1.7 angstrom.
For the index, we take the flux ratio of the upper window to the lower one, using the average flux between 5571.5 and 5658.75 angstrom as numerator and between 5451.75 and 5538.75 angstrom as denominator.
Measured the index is 1.0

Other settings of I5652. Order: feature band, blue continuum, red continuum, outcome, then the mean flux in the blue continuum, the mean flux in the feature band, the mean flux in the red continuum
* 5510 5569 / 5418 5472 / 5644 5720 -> -0.7 angstrom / 33.6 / 35.1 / 36.4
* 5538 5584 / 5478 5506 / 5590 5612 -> -2.5 angstrom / 35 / 36.6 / 34.6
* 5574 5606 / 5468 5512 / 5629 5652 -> 1.1 angstrom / 34.6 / 35.3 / 37.6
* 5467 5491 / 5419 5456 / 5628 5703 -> 0.3 angstrom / 33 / 33.3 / 37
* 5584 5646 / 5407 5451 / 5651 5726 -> 1.4 angstrom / 32.9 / 34.8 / 36.6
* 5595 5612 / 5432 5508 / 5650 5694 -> 0.9 angstrom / 34.1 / 34.2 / 37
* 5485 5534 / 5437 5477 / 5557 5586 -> -0.3 angstrom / 33.5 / 35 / 36.5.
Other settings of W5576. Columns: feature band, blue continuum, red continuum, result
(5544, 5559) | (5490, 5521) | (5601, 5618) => -0.92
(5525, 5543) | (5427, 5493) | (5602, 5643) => 0.08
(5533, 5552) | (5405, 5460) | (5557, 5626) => -0.80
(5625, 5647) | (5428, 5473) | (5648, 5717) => -0.87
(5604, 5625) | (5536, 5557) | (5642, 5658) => 1.62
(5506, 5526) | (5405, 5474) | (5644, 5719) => -0.50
